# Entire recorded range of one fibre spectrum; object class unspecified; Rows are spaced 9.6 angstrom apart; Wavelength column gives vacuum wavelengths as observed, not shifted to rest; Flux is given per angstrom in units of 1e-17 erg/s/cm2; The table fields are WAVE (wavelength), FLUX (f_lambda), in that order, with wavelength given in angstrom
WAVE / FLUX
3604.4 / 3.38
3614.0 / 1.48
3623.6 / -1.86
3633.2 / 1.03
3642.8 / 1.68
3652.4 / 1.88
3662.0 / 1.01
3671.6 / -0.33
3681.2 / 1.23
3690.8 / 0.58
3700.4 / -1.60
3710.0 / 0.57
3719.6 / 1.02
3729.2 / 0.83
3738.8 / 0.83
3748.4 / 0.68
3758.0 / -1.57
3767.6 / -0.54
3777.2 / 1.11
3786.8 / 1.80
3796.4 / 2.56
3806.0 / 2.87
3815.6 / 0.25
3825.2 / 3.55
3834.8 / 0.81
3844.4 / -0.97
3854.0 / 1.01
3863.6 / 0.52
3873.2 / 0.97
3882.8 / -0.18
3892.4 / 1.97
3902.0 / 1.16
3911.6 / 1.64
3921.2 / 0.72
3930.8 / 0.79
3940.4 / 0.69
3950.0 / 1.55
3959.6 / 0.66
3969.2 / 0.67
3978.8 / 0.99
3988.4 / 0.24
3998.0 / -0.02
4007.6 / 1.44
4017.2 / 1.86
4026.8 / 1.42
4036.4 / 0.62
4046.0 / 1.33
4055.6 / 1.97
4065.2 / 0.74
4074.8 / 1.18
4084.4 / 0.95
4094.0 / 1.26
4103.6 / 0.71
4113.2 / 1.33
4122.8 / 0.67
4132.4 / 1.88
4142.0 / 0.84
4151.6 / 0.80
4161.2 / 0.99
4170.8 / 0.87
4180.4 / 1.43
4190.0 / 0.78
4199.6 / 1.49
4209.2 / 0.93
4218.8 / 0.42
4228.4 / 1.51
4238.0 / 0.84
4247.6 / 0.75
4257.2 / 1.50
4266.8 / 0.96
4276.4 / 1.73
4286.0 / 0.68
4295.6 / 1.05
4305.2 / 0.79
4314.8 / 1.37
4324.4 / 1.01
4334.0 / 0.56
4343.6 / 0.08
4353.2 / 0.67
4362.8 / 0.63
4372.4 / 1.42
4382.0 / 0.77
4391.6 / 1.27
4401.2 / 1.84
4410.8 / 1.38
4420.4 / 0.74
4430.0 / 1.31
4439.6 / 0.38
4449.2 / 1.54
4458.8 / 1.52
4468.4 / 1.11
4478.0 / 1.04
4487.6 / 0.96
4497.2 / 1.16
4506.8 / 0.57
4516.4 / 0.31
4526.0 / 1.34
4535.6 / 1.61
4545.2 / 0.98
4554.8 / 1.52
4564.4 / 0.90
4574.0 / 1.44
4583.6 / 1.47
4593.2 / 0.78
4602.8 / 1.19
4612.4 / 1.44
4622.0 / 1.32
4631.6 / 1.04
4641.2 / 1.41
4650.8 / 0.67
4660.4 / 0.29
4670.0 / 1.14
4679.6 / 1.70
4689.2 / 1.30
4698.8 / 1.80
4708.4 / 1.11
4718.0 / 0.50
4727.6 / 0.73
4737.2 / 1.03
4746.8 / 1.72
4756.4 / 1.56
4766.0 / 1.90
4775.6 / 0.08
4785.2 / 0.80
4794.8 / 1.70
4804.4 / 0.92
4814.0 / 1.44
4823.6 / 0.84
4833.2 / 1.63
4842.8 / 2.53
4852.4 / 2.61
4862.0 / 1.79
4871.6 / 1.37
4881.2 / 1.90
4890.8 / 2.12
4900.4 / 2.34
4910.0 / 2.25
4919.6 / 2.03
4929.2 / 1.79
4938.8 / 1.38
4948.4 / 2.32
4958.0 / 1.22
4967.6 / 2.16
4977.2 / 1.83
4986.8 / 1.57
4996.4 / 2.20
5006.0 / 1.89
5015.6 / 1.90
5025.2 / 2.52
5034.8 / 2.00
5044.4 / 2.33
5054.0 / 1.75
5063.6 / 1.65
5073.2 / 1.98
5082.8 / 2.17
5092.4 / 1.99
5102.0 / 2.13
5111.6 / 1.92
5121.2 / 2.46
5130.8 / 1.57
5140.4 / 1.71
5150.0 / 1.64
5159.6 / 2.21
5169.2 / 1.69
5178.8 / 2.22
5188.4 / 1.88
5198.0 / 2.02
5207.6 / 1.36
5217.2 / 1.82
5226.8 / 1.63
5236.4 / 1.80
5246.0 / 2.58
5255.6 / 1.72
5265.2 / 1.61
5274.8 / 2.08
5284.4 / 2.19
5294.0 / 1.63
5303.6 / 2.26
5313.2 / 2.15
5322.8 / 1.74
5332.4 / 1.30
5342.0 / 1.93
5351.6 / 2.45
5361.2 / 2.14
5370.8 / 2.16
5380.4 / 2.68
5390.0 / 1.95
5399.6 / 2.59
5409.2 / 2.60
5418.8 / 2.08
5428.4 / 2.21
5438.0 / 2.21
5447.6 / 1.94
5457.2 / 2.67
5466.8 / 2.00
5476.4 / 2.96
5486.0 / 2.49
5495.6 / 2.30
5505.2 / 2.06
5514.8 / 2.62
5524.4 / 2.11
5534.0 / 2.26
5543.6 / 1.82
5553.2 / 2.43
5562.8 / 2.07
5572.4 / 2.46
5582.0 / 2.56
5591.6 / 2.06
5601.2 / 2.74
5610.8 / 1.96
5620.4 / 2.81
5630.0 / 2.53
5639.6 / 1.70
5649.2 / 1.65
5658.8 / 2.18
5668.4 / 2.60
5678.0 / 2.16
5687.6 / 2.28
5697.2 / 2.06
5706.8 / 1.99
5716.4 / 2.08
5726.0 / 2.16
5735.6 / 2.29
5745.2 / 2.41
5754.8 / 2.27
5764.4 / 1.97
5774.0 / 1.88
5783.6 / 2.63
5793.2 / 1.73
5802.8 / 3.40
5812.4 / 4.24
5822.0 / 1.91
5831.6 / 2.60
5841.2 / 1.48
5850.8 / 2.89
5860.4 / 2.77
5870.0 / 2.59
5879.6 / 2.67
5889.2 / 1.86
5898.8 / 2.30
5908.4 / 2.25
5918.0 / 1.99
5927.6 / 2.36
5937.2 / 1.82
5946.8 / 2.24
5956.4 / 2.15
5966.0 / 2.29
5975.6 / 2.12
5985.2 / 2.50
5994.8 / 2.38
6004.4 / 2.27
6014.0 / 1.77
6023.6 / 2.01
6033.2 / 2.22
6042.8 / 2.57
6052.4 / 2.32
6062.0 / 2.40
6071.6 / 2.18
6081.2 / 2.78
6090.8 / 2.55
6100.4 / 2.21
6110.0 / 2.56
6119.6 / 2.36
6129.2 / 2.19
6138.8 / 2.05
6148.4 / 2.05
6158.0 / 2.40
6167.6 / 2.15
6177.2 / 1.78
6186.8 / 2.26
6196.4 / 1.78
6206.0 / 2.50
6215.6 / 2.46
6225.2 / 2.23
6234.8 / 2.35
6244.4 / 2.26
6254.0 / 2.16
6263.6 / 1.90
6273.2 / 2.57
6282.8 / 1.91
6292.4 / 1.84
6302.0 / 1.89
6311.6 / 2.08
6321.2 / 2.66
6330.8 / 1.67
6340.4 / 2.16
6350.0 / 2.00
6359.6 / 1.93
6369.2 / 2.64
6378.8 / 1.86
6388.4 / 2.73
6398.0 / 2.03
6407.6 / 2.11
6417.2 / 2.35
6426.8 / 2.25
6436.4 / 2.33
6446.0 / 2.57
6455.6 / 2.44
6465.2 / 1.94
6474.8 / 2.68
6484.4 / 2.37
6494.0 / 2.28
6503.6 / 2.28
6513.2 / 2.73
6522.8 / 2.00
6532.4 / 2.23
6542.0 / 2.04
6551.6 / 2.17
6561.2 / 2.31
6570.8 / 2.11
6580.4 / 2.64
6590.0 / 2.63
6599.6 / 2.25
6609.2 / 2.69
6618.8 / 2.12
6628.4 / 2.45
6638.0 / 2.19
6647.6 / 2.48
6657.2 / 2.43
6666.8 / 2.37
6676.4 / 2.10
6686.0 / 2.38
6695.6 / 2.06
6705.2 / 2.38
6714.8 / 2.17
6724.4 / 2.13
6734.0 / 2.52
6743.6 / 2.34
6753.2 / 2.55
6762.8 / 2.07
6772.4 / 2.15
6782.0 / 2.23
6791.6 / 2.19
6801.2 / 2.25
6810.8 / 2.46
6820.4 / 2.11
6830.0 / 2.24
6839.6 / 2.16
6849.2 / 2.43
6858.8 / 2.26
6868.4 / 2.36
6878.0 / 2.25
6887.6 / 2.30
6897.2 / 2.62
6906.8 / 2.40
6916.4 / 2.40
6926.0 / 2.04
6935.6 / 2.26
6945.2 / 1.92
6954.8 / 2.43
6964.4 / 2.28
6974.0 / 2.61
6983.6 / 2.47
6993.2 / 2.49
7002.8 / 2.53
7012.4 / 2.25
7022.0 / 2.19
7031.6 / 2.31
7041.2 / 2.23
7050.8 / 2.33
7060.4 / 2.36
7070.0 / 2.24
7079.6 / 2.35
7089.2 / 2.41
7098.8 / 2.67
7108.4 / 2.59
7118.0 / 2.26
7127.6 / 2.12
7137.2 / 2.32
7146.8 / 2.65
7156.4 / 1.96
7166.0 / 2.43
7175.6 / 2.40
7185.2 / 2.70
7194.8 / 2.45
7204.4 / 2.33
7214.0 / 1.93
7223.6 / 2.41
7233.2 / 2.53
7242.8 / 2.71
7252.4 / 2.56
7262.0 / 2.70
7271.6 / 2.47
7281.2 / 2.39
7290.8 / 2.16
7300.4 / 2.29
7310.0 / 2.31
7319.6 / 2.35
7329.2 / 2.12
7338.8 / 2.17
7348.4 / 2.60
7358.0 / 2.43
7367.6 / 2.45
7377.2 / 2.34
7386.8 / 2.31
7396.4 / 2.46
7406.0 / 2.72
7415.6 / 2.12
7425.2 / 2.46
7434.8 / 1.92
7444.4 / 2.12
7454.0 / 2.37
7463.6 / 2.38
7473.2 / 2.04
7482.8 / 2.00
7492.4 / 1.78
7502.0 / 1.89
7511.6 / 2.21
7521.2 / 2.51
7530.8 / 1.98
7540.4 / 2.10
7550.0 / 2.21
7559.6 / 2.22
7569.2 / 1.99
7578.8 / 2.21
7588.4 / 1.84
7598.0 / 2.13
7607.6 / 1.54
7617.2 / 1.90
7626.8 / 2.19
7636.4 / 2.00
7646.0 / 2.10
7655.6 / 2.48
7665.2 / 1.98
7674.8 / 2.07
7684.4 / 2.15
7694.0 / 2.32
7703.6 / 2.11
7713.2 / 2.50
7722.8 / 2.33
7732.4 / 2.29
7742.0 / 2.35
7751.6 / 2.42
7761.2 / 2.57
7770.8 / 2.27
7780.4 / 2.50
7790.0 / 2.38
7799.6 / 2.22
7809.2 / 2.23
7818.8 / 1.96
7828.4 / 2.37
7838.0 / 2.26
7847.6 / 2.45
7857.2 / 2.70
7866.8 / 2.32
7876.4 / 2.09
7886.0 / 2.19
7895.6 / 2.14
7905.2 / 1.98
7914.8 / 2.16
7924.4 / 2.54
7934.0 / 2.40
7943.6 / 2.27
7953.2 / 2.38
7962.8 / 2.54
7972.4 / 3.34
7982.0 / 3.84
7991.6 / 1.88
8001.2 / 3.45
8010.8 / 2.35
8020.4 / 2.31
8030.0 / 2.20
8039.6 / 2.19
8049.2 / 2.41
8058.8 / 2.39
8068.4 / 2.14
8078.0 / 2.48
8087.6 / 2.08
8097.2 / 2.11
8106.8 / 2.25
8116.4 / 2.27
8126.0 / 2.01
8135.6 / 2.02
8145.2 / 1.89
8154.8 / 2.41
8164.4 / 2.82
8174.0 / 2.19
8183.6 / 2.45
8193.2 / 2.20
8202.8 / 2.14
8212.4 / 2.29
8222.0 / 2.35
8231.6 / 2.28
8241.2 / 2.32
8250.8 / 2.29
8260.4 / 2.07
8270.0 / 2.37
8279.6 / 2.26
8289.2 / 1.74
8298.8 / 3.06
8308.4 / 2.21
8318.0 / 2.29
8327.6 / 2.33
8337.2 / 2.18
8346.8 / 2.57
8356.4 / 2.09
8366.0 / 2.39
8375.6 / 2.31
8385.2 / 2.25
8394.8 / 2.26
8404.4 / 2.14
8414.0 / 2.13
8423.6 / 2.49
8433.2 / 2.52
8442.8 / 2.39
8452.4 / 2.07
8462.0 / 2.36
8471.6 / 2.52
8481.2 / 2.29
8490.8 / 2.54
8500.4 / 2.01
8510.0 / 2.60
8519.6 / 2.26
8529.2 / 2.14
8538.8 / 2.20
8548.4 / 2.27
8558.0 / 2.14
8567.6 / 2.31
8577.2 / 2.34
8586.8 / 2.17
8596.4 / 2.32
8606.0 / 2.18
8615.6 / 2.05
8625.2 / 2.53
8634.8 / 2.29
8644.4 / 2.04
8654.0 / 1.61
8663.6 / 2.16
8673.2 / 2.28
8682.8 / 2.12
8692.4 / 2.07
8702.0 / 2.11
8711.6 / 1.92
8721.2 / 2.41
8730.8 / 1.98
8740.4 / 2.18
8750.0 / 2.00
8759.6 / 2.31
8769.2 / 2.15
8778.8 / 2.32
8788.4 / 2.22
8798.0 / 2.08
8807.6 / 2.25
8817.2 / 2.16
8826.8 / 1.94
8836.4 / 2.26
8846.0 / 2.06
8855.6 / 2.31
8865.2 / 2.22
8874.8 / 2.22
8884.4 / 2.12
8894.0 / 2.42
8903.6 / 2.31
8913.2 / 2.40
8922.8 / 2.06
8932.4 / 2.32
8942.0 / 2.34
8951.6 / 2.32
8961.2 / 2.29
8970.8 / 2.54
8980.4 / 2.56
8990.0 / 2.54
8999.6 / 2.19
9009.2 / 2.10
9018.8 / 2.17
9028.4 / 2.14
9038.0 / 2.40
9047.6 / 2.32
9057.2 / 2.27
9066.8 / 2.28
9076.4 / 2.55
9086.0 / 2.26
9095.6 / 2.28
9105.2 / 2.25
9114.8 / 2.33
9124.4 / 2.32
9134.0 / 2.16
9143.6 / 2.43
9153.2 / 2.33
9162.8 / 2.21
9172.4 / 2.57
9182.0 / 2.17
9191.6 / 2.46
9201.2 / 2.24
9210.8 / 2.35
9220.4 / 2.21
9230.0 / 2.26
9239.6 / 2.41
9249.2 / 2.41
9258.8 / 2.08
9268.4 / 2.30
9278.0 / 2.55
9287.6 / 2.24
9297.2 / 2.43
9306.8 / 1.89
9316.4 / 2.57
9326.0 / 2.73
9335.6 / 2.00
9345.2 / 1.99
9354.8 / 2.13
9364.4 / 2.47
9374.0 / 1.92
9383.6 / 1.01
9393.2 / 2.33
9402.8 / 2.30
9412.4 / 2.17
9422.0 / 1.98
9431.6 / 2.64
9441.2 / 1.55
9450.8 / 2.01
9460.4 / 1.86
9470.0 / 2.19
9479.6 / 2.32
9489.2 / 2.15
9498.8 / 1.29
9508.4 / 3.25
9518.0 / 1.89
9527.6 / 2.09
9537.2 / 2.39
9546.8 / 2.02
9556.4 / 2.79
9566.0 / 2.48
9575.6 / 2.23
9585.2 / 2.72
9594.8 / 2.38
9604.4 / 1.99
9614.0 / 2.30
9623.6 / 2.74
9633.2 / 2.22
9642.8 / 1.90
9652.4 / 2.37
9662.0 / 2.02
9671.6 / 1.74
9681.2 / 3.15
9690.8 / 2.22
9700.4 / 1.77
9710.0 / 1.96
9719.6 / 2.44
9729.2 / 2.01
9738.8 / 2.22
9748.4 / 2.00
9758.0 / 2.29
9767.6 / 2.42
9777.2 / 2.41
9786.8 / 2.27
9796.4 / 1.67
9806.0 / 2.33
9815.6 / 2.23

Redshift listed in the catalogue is 0.22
